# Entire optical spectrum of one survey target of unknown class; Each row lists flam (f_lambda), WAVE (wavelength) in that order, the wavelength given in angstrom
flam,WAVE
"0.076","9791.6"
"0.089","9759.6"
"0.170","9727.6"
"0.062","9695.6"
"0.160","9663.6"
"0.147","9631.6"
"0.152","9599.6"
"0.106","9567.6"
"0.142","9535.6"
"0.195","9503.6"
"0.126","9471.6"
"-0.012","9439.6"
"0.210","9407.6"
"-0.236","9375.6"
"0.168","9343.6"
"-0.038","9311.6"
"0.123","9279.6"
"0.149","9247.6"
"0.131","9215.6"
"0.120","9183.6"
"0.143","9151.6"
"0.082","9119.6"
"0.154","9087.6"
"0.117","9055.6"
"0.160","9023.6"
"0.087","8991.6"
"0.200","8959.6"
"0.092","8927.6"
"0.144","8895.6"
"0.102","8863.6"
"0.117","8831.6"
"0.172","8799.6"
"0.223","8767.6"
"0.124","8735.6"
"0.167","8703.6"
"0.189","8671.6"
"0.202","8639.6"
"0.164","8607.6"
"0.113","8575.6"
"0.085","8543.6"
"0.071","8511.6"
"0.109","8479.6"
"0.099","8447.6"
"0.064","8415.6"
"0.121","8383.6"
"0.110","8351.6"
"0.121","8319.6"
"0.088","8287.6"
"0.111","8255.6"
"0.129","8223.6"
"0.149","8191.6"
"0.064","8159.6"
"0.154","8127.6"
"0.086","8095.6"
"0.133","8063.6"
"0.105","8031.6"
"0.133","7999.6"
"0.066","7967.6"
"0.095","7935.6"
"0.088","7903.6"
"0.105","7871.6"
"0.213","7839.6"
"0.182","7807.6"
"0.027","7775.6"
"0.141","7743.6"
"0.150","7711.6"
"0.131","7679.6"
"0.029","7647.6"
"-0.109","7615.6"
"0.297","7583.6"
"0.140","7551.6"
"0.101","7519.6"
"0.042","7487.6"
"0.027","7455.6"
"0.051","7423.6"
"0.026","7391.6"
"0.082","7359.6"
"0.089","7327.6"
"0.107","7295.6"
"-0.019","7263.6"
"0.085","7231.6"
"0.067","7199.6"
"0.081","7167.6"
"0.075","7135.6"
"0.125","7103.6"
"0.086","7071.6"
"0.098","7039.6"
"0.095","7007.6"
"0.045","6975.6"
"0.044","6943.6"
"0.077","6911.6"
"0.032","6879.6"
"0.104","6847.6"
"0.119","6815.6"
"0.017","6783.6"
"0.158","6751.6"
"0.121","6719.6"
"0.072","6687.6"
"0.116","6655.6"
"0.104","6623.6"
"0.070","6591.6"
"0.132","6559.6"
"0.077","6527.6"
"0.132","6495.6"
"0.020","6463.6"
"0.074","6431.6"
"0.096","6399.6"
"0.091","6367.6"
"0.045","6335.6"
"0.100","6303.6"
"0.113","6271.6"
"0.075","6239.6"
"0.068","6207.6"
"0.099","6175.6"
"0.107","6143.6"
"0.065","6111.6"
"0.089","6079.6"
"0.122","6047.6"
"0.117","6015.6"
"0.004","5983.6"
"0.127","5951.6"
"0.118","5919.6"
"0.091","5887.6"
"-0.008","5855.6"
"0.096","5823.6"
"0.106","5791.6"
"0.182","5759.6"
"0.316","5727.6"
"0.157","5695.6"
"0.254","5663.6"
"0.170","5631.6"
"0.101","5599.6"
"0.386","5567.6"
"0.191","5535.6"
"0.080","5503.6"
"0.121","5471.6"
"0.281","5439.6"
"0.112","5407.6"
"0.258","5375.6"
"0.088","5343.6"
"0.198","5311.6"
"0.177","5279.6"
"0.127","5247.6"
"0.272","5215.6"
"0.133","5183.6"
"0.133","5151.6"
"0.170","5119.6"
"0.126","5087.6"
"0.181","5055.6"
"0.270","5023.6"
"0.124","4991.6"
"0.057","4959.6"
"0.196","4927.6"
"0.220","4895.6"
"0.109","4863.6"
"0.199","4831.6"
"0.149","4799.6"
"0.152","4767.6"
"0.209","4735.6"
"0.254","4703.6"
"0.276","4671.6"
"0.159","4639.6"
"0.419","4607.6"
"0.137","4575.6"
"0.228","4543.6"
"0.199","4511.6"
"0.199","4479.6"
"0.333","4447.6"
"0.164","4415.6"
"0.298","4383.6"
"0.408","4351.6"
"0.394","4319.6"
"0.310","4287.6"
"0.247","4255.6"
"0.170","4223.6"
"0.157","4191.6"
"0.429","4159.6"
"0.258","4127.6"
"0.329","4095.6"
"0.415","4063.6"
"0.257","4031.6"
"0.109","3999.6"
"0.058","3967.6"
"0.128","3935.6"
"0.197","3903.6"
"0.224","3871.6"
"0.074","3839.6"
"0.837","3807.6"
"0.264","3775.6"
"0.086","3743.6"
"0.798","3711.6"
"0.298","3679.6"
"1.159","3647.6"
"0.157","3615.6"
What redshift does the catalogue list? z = 1.03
